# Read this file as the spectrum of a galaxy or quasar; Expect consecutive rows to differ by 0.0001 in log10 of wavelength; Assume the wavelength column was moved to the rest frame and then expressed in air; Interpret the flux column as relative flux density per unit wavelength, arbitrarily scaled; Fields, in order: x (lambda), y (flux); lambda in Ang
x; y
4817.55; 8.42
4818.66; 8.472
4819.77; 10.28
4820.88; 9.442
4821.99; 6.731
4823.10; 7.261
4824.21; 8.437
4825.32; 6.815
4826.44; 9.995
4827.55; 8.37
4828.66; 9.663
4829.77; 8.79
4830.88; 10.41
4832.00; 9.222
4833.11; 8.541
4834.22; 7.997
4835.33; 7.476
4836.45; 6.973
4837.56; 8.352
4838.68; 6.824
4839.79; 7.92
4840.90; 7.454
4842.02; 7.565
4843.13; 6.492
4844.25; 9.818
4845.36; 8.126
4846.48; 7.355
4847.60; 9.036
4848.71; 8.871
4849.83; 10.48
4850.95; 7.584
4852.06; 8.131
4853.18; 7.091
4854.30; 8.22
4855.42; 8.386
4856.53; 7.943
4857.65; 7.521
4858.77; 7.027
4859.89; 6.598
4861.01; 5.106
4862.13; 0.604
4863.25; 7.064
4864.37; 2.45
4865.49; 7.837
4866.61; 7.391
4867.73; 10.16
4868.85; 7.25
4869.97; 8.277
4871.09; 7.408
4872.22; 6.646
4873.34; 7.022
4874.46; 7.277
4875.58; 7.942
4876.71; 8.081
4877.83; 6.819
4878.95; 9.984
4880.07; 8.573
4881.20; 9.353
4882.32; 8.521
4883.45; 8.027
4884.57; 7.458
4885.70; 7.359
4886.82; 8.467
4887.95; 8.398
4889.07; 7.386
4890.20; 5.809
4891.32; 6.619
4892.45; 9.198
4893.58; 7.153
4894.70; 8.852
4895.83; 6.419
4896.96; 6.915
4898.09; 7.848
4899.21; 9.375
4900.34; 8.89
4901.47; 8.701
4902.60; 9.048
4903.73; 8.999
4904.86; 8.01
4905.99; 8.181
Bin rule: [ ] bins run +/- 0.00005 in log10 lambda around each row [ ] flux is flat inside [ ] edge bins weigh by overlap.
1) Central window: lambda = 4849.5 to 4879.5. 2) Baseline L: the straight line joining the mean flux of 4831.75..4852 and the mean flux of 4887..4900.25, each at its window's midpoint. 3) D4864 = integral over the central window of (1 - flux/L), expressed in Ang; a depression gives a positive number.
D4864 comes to 2.6 Ang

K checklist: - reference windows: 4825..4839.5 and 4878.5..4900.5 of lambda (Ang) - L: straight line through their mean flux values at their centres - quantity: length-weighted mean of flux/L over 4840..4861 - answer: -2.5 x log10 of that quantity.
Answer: 0.05 mag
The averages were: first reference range 8.43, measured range 7.91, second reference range 8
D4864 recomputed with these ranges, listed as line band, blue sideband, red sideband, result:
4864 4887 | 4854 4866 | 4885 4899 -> -2.96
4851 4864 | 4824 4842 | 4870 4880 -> 2.13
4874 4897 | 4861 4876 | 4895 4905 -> -1.13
